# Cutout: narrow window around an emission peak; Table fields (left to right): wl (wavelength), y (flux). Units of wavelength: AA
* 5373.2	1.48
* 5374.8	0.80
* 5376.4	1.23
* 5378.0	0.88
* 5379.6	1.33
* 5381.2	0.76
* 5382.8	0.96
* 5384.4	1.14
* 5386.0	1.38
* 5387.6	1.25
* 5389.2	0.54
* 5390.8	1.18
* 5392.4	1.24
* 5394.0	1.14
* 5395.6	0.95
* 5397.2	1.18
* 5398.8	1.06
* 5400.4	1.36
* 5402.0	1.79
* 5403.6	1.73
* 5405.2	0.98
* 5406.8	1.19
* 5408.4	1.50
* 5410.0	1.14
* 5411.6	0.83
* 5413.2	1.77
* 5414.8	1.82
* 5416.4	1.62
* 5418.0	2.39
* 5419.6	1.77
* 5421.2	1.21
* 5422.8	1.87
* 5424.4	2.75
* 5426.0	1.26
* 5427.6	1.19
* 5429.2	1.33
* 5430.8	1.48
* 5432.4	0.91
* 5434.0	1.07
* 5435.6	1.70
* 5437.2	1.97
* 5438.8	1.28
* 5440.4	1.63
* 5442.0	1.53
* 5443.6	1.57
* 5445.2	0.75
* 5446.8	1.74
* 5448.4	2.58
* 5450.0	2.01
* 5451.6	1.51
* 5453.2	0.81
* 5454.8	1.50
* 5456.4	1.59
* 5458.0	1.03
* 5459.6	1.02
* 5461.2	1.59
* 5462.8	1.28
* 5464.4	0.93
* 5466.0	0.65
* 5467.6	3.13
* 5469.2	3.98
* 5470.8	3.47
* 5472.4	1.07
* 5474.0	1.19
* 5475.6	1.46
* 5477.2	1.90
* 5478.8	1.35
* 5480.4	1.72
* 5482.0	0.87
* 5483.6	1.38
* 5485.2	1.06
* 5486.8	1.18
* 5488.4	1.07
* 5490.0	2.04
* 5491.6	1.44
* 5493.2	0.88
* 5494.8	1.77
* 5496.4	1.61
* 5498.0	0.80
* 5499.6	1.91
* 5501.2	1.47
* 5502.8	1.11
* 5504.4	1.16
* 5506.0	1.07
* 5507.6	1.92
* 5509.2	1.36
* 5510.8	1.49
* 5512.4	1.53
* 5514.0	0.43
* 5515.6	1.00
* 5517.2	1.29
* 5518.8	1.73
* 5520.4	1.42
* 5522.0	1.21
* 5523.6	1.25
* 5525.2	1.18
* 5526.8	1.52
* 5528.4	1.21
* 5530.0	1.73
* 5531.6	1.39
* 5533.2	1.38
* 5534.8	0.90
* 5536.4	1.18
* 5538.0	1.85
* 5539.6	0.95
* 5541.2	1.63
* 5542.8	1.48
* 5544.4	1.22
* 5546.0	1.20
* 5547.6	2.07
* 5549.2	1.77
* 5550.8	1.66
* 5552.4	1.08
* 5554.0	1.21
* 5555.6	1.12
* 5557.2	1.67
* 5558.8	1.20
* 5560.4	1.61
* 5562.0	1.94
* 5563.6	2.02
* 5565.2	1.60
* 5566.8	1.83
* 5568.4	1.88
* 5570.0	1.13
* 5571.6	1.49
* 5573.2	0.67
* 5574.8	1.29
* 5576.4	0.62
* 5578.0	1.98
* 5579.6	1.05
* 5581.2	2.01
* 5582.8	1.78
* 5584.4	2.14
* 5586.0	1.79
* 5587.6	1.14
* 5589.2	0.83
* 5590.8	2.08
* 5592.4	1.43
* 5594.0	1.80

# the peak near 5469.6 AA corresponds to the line H-beta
